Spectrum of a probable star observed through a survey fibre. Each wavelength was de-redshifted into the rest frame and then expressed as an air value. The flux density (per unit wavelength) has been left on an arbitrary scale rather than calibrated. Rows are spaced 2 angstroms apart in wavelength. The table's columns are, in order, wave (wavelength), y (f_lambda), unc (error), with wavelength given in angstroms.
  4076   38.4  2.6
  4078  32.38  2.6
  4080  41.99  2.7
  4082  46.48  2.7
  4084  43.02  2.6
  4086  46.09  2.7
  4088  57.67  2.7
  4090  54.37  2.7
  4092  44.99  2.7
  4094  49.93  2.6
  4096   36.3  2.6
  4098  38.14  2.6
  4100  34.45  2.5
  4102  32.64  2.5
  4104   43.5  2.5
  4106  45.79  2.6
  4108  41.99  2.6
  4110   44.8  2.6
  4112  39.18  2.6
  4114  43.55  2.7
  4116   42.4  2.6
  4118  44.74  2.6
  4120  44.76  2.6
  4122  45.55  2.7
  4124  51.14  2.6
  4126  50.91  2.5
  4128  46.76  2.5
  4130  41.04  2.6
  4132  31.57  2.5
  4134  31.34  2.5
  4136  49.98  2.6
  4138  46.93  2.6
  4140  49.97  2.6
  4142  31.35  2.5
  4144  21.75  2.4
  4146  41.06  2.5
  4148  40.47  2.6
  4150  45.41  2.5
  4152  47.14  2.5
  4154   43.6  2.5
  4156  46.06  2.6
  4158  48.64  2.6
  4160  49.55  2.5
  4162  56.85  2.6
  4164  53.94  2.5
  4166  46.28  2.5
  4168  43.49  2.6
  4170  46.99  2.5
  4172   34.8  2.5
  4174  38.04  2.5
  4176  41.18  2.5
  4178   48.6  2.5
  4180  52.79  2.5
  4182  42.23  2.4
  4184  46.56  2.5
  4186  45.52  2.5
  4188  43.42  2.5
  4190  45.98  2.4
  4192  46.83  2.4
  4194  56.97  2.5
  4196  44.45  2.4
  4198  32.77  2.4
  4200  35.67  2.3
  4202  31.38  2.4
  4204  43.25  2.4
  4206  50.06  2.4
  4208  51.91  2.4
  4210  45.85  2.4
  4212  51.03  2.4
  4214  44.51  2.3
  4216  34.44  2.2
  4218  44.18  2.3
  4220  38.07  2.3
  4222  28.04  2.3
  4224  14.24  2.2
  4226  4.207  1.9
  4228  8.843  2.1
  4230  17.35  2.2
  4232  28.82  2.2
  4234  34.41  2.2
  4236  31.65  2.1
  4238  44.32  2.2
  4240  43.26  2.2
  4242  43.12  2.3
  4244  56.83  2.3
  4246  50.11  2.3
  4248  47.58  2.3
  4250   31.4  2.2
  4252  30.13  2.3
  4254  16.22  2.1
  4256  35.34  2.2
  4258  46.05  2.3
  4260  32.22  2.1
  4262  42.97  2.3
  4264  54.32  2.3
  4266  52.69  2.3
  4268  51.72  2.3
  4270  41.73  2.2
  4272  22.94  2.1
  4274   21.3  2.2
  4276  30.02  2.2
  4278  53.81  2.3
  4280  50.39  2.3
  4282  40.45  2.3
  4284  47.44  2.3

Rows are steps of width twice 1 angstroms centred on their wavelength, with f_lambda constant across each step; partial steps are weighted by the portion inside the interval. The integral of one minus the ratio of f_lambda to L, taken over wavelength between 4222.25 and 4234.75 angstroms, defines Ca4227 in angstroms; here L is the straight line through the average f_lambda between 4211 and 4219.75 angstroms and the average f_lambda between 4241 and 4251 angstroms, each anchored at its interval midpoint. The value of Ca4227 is 7.4 angstroms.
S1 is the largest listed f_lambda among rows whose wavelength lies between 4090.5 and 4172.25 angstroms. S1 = 56.85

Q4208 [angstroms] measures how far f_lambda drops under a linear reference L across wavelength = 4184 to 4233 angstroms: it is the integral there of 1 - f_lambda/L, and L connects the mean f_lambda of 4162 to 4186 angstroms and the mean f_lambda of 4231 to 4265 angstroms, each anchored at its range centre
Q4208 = 6.5 angstroms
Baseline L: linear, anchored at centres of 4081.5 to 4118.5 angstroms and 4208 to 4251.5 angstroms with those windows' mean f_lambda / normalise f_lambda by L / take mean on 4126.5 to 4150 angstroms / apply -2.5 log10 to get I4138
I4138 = 0.04 mag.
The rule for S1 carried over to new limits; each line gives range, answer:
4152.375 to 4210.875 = 56.97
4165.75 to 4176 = 46.99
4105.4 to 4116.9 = 45.79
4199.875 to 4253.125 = 56.83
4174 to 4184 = 52.79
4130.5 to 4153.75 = 49.98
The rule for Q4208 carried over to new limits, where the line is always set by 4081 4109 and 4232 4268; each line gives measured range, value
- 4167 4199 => -1.7 angstroms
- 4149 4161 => -1.1 angstroms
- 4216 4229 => 5.5 angstroms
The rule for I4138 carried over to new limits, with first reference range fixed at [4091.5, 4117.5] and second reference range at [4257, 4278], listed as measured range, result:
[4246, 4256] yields 0.20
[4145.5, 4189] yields -0.12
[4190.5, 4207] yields -0.05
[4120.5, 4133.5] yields -0.07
